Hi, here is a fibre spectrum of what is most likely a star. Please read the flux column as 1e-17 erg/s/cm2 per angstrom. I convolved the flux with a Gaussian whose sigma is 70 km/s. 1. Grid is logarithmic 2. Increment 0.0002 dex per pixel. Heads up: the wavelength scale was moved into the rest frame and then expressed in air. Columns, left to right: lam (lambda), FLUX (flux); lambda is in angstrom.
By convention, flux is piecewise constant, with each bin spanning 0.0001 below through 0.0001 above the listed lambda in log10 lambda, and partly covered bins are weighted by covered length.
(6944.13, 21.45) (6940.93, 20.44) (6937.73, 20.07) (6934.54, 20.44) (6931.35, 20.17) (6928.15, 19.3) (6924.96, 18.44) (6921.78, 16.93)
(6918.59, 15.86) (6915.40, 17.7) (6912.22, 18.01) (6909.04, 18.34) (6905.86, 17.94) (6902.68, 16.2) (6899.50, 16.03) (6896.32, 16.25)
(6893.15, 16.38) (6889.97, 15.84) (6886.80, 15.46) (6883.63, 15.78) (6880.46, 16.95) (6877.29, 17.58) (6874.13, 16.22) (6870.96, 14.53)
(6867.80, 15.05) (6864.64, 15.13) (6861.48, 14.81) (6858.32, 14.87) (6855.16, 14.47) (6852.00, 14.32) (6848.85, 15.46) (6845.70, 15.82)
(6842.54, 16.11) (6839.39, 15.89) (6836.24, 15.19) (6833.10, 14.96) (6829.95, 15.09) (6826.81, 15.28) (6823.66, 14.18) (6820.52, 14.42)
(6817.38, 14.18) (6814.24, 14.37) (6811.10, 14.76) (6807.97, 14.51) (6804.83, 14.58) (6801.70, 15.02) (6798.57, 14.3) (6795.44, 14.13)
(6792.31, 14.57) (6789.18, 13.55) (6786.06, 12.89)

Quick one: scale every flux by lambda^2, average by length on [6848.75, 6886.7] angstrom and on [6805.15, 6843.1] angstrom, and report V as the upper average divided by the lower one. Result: 1.05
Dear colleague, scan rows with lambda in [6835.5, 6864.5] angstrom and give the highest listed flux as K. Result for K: 16.11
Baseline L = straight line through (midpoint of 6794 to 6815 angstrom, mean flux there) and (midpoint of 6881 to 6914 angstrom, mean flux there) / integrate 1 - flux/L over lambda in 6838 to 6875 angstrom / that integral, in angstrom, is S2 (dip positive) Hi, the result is 1.2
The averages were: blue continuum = 14.5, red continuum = 16.6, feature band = 15.2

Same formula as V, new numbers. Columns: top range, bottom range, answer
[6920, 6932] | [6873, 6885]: 1.13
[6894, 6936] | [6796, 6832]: 1.25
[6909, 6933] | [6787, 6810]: 1.31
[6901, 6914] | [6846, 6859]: 1.20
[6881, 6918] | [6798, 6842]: 1.15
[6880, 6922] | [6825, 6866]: 1.12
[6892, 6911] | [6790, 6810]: 1.20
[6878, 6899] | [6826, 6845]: 1.06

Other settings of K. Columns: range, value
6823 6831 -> 15.28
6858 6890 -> 17.58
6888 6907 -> 17.94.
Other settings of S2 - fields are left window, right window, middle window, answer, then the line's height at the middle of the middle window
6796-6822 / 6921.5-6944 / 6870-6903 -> 2.97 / 17.7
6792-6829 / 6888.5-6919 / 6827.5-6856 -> 0.08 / 15.3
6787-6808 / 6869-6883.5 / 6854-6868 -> 0.89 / 15.9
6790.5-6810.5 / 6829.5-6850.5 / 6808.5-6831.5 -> 0.62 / 15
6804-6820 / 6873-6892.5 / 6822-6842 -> -0.21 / 15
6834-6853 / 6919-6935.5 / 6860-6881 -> 1.09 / 16.5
